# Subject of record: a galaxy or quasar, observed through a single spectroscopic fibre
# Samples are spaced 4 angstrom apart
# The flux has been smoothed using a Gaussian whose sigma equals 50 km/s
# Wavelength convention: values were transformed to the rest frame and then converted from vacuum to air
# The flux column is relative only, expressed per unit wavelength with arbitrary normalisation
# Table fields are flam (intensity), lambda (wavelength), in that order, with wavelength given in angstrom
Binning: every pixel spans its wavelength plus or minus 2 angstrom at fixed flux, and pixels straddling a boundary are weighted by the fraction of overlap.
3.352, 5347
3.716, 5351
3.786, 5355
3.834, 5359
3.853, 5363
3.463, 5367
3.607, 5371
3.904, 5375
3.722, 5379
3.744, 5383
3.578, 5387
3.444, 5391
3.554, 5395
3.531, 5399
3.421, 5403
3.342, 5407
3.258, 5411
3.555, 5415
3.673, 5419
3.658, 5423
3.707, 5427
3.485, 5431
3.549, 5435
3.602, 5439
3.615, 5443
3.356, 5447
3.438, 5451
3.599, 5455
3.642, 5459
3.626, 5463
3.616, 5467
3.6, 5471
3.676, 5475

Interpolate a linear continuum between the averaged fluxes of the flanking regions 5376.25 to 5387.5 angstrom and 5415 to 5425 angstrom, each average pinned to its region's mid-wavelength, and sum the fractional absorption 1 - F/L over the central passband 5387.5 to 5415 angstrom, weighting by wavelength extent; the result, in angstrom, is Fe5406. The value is 1.7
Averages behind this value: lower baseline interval 3.71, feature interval 3.44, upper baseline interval 3.64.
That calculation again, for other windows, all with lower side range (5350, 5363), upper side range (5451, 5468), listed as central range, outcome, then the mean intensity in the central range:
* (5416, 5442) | 0.34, 3.61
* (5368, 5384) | 0.13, 3.73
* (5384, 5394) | 0.52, 3.54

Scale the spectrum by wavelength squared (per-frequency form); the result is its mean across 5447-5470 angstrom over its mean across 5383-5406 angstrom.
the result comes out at 1.0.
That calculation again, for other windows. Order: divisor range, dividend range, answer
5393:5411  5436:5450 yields 1.04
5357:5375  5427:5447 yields 0.98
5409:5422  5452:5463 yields 1.04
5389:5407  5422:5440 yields 1.05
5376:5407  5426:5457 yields 1.01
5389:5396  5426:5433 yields 1.04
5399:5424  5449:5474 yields 1.05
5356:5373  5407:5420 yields 0.95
